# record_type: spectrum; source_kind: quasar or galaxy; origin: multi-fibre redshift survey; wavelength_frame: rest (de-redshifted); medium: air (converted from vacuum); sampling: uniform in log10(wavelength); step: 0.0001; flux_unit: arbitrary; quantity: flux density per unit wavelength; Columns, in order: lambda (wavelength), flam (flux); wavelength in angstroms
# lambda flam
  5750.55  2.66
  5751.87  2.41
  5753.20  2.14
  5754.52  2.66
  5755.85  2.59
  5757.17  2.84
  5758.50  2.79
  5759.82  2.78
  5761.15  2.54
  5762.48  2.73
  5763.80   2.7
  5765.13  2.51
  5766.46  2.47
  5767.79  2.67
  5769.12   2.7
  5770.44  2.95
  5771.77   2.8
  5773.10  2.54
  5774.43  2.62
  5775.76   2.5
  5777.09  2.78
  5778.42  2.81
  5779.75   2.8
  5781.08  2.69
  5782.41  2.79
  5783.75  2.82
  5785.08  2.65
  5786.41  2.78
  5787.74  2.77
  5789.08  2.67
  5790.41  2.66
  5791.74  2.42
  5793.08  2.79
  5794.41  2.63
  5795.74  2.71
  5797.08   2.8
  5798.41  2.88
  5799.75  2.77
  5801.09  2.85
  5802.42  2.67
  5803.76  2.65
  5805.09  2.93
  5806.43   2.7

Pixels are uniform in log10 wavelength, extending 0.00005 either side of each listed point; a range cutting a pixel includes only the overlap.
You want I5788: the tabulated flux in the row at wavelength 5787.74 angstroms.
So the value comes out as 2.77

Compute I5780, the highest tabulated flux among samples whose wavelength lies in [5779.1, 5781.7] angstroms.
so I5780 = 2.8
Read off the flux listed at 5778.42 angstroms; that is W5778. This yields 2.81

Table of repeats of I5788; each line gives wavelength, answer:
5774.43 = 2.62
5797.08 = 2.8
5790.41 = 2.66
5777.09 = 2.78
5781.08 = 2.69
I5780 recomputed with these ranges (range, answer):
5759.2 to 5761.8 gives 2.78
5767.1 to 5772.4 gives 2.95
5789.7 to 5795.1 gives 2.79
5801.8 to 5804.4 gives 2.67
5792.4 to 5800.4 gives 2.88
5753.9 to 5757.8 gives 2.84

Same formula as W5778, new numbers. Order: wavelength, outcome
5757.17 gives 2.84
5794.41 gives 2.63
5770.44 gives 2.95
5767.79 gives 2.67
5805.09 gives 2.93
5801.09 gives 2.85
